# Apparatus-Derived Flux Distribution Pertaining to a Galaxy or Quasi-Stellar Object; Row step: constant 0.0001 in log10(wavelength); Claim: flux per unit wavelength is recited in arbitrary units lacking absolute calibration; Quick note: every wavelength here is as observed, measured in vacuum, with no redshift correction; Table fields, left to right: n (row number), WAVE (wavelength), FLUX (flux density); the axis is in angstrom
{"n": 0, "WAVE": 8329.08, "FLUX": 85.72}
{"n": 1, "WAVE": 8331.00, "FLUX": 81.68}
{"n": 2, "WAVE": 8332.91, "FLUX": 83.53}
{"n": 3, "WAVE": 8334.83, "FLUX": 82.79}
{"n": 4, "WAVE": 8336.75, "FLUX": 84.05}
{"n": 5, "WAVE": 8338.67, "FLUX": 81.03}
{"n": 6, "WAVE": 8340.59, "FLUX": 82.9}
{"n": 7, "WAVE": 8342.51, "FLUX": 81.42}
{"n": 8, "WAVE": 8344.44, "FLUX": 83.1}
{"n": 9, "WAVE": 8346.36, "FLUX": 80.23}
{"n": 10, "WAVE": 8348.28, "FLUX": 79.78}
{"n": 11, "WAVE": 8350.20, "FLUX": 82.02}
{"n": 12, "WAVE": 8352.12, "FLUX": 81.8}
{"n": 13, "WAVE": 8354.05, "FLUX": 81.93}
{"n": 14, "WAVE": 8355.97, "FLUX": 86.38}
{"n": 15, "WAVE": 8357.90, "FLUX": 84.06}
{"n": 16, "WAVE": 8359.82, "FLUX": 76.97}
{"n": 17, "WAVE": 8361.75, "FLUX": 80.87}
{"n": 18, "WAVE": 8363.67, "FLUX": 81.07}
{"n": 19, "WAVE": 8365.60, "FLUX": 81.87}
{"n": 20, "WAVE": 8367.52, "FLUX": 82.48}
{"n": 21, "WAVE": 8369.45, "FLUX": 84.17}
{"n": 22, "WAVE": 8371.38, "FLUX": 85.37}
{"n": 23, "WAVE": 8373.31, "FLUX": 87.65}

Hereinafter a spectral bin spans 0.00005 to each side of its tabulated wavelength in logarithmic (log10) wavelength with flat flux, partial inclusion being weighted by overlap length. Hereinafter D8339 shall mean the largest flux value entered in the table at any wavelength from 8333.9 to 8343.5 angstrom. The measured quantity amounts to 84.05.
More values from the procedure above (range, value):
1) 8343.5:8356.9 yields 86.38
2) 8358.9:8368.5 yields 82.48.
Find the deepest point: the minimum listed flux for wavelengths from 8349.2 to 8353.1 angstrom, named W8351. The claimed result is 81.8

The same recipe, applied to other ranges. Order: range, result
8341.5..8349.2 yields 79.78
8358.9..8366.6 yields 76.97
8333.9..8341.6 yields 81.03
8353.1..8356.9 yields 81.93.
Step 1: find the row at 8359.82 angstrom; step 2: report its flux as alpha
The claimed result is 76.97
